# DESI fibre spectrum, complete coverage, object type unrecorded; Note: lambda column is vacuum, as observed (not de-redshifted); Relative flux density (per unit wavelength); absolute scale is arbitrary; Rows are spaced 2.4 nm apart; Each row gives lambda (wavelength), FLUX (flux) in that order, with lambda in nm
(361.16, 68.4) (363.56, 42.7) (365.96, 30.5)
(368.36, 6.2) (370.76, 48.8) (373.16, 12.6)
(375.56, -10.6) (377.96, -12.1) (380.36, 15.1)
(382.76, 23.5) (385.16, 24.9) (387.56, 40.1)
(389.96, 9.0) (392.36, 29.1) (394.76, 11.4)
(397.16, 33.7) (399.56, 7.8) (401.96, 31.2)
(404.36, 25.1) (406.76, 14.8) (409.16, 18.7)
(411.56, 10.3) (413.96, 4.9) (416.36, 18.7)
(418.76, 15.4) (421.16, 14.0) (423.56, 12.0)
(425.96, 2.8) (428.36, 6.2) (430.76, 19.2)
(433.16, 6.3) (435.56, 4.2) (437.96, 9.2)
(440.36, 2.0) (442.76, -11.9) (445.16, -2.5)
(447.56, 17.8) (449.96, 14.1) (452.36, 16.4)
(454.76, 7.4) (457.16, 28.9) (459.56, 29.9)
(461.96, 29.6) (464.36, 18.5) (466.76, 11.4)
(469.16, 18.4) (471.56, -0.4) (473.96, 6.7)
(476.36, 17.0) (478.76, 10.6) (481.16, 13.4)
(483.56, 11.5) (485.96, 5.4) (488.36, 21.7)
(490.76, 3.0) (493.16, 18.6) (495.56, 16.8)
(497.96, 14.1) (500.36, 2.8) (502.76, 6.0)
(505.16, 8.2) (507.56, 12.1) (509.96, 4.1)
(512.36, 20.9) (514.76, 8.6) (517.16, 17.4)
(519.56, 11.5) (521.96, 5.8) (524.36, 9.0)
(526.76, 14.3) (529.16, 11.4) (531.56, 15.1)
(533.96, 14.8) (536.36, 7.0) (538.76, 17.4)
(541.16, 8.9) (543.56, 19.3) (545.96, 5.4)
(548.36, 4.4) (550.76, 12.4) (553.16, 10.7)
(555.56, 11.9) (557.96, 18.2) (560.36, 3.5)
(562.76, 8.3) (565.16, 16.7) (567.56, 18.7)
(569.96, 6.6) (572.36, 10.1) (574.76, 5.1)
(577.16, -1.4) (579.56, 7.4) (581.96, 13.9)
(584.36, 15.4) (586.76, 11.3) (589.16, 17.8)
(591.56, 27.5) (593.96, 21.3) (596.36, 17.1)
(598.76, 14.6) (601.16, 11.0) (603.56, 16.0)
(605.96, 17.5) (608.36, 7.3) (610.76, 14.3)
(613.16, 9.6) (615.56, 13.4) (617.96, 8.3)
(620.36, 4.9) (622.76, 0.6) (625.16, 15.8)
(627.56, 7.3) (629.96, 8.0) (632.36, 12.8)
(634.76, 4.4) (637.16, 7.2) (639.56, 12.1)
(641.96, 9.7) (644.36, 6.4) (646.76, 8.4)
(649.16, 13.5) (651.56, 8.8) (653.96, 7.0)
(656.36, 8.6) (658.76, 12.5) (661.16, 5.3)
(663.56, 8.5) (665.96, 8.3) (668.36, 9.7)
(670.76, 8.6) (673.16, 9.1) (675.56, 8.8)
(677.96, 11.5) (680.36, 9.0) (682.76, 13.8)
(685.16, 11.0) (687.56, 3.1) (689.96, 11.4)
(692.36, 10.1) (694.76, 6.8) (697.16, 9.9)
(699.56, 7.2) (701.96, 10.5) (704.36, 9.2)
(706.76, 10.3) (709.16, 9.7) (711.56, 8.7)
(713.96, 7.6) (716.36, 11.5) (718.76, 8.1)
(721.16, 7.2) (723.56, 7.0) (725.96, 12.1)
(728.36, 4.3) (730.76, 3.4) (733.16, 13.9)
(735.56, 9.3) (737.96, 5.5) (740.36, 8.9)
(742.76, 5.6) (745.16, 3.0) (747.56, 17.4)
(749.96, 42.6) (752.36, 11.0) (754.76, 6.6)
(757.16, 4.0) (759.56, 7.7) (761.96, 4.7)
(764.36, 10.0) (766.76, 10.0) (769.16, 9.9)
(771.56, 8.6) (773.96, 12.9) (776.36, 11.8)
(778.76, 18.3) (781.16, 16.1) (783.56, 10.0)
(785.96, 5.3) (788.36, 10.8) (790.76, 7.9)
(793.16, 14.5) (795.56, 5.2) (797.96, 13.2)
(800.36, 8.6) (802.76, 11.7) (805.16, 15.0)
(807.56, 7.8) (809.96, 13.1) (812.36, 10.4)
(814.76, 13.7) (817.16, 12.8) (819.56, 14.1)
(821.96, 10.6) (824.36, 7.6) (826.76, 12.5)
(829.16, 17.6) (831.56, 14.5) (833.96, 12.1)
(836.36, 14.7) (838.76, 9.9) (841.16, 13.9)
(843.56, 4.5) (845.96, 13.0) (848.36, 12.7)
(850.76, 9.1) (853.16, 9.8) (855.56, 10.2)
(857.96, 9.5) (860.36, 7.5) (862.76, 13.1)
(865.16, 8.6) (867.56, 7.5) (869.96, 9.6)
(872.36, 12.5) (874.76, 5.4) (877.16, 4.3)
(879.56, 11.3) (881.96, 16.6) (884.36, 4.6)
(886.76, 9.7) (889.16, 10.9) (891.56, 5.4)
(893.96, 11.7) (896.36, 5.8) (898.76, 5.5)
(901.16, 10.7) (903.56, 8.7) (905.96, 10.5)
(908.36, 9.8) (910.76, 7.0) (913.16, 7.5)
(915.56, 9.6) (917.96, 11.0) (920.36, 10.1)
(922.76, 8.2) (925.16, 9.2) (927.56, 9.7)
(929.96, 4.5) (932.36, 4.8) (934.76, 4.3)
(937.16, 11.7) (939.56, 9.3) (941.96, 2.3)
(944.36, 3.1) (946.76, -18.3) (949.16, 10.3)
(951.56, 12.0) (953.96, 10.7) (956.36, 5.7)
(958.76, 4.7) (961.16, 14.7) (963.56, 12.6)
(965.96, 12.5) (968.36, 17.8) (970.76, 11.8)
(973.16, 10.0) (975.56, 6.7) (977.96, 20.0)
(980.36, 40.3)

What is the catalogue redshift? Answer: 1.01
